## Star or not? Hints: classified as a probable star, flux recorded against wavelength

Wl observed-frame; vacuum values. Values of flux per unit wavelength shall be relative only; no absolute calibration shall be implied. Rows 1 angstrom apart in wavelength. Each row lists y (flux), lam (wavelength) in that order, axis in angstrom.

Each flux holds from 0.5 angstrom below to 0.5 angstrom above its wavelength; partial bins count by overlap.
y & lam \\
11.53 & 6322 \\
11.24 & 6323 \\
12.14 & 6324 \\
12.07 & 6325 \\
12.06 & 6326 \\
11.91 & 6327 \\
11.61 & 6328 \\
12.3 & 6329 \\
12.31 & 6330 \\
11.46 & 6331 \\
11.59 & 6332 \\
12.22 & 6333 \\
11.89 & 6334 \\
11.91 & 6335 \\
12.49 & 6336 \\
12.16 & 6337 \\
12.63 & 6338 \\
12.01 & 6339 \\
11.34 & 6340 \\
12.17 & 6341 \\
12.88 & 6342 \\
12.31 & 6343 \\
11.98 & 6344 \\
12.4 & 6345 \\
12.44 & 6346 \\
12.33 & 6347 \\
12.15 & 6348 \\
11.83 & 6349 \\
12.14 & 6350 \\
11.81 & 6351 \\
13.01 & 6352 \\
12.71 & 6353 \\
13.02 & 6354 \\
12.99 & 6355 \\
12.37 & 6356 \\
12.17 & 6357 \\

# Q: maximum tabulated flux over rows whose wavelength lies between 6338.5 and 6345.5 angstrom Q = 12.88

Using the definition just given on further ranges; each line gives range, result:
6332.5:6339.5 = 12.63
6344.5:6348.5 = 12.44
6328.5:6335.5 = 12.31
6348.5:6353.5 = 13.01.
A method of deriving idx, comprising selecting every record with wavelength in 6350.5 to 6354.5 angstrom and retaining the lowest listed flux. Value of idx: 11.81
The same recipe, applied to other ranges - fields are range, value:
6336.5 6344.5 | 11.34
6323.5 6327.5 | 11.91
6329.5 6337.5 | 11.46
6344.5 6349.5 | 11.83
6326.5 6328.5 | 11.61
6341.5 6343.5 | 12.31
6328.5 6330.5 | 12.3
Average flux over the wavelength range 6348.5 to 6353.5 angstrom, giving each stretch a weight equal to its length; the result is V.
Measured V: 12.3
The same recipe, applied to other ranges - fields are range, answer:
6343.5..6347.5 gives 12.3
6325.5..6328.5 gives 11.9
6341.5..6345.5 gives 12.4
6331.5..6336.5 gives 12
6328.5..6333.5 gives 12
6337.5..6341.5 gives 12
